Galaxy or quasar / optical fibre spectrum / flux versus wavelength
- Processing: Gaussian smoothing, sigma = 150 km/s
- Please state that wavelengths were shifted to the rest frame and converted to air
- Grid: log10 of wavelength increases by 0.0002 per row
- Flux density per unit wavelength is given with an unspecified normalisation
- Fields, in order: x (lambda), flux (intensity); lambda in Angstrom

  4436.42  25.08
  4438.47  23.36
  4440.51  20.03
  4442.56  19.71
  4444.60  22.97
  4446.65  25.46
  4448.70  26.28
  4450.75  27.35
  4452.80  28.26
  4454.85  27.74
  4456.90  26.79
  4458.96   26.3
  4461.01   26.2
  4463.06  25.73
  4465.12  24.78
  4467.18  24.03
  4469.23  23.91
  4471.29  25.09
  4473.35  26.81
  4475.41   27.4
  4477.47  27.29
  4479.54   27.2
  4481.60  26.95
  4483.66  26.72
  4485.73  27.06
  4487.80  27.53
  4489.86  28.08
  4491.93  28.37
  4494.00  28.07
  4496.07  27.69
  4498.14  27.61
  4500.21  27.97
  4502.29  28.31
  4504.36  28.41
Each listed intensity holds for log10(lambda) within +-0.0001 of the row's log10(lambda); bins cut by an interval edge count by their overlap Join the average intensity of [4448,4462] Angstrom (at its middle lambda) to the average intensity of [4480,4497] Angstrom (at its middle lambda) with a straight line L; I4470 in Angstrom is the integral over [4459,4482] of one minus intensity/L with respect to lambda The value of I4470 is 1.1 Angstrom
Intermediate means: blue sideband 27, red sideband 27.6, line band 25.9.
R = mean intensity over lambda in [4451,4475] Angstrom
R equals 26.1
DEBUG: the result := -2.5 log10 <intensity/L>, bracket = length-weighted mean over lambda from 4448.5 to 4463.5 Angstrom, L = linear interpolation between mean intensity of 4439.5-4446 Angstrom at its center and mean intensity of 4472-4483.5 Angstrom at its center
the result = -0.15 mag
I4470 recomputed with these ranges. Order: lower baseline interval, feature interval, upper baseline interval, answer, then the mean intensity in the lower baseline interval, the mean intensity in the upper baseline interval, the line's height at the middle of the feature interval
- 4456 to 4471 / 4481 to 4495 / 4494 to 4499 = -0.2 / 25.4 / 27.7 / 27.1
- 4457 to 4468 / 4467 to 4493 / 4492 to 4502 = 0.0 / 25.5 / 27.9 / 26.7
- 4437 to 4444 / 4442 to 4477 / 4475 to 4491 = -2.5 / 21.4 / 27.3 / 24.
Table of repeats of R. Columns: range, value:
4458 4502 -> 26.7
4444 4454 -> 26.2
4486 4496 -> 27.9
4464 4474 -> 24.9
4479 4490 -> 27.2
